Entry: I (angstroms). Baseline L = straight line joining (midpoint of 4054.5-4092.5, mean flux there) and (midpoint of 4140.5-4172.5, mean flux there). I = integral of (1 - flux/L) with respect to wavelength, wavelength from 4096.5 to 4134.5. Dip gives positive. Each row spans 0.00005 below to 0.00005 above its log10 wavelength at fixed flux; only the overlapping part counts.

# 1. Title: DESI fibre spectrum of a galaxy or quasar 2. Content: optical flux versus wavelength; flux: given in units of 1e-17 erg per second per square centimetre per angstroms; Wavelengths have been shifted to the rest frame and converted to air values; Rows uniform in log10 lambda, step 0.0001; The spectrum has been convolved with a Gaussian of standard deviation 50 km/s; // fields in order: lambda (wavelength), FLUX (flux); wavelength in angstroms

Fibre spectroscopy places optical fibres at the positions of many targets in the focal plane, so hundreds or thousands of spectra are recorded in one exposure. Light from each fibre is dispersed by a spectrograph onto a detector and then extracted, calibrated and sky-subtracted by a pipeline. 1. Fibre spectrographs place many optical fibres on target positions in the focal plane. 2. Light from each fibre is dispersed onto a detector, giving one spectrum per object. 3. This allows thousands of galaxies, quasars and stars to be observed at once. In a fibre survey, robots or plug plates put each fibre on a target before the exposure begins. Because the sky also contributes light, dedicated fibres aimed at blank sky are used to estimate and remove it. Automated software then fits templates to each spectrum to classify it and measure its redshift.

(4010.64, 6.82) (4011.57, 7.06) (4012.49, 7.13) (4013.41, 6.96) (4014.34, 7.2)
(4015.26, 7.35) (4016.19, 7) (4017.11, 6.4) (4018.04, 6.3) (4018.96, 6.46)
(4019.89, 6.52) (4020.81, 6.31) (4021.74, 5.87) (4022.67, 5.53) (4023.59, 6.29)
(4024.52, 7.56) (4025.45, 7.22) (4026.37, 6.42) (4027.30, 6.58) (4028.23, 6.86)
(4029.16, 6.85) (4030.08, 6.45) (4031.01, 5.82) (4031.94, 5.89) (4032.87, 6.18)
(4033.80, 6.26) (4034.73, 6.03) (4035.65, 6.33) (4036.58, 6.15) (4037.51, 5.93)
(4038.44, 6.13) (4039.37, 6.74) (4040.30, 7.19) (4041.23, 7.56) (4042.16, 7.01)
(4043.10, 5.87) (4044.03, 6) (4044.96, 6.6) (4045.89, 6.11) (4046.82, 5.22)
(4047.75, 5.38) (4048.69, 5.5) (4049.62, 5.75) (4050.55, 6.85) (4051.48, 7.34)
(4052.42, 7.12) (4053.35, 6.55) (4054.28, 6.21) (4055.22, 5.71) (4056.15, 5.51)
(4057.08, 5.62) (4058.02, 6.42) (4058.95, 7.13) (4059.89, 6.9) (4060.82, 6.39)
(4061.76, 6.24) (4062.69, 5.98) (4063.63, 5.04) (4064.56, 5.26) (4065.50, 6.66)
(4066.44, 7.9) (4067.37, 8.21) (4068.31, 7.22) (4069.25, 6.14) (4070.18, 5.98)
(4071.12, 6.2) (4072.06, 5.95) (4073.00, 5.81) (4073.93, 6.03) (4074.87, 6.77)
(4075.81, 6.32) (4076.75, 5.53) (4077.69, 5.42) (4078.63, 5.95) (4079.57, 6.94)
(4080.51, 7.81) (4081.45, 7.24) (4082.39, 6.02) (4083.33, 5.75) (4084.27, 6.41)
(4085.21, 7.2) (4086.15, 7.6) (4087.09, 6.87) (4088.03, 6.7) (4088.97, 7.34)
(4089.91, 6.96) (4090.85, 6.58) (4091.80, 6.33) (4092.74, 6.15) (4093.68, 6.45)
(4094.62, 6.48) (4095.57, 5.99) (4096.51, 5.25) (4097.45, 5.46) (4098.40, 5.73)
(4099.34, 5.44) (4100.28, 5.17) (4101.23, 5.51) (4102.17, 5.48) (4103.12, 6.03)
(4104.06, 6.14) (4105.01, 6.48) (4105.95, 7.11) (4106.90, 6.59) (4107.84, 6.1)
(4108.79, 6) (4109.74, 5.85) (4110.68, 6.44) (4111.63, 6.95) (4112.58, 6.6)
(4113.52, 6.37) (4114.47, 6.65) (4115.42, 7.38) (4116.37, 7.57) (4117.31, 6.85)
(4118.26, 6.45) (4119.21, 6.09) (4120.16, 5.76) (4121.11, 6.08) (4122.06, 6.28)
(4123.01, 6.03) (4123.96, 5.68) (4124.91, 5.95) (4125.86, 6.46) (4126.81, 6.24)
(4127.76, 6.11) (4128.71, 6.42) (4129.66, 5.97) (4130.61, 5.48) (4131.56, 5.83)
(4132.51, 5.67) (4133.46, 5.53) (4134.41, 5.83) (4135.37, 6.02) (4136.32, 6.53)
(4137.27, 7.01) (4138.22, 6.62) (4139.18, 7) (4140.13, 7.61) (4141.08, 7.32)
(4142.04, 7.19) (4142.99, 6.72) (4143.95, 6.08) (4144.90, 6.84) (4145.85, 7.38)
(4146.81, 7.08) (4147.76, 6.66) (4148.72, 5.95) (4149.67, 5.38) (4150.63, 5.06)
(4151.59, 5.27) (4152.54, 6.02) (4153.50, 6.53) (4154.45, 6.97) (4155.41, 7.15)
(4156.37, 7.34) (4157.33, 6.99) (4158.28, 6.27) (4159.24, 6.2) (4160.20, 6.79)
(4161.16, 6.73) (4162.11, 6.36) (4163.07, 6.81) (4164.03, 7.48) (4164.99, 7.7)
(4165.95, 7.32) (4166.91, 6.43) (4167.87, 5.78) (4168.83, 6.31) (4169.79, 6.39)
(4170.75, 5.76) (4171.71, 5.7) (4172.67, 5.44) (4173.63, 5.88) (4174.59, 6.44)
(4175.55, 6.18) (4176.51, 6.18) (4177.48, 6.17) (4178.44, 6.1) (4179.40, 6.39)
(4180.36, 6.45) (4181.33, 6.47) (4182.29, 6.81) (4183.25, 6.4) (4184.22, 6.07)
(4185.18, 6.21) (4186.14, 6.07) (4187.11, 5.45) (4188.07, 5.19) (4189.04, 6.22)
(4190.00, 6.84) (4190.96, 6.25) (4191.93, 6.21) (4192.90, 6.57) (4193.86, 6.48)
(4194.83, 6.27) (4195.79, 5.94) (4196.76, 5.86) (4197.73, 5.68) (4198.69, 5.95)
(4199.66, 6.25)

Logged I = 2.1 angstroms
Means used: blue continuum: 6.45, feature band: 6.14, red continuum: 6.54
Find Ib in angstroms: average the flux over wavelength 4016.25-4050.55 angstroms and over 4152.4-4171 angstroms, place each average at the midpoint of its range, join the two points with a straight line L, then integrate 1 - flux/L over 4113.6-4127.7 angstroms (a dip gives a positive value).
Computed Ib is 0.4 angstroms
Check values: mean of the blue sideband 6.33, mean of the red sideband 6.69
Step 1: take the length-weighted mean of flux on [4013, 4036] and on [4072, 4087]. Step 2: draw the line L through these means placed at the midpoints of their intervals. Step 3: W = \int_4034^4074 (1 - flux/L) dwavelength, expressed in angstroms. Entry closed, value 0.92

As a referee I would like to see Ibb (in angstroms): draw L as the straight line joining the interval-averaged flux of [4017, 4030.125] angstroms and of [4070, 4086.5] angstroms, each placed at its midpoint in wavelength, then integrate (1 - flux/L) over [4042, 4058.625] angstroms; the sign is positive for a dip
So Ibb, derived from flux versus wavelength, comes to 0.8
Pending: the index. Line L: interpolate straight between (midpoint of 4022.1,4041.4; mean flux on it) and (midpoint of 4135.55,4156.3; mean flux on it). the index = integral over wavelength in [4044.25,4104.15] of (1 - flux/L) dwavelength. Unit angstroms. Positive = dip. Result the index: 2.1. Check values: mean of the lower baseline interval 6.46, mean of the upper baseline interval 6.6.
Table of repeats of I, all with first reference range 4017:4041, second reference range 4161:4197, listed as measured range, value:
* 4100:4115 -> 0.3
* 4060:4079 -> 0.3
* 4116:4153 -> 0.1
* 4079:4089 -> -0.8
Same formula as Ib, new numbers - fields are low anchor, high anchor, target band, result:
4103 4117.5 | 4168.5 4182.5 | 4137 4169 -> -1.8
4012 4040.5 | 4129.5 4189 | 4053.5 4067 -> 0.5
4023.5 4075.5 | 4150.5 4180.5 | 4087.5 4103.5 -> 0.8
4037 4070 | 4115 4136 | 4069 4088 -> -0.3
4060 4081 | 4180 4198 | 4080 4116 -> -0.4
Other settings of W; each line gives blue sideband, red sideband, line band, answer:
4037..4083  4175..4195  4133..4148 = -1.1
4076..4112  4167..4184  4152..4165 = -1.2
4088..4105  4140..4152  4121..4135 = 0.8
